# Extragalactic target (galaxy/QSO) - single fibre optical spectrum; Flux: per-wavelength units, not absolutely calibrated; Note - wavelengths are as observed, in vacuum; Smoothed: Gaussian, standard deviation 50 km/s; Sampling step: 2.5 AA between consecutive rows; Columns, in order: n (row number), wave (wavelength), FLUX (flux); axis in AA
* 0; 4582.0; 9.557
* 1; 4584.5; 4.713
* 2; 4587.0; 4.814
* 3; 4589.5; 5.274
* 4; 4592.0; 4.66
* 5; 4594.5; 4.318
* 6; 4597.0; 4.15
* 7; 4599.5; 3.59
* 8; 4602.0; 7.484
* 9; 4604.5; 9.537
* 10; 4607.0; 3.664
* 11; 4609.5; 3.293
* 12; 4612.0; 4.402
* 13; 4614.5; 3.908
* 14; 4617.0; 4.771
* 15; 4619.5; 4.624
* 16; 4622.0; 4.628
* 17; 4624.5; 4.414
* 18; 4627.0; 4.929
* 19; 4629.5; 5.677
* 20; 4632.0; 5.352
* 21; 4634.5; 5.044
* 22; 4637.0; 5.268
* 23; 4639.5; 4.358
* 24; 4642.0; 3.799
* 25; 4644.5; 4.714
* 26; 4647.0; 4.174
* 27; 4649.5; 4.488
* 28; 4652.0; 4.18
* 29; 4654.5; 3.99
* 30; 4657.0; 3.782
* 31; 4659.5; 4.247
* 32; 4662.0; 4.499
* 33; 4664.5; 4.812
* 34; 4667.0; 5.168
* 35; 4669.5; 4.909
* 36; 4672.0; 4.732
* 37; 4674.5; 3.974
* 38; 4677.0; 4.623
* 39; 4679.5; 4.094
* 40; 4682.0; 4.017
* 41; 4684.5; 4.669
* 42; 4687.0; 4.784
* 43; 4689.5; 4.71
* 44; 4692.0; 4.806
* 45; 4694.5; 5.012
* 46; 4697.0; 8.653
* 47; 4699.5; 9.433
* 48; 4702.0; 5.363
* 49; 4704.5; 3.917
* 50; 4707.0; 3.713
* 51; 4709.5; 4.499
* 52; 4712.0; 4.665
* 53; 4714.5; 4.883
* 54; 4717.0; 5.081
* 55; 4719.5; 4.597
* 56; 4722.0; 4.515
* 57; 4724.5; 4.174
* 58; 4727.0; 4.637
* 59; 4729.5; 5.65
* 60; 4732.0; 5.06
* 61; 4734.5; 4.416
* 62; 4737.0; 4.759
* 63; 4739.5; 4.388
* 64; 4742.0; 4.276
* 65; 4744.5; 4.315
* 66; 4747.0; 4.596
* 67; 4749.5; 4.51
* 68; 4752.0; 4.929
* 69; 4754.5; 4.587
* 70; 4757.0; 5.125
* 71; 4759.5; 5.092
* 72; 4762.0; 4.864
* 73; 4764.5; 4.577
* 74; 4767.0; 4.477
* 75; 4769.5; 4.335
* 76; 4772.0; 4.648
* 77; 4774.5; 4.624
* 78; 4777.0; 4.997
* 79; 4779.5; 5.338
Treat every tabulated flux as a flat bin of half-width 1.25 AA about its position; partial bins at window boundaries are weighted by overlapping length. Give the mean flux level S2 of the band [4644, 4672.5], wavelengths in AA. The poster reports 4.46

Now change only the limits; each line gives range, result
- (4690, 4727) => 5.21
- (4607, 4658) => 4.47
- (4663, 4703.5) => 5.22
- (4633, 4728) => 4.76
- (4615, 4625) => 4.57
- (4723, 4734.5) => 4.82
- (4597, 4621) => 4.98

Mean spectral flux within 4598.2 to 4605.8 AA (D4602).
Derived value 6.83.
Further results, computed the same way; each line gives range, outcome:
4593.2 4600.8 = 4.05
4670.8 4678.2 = 4.44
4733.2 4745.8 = 4.43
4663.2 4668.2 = 4.98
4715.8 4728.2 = 4.6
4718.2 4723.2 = 4.56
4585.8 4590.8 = 5.04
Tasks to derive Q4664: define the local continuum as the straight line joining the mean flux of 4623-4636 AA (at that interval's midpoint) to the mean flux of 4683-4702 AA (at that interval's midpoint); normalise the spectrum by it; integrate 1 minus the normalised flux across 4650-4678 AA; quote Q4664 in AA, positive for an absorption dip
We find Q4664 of 5.58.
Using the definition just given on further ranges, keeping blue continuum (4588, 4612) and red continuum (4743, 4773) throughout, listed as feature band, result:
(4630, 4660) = 2.85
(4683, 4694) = 0.23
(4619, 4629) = 0.56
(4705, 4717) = 0.78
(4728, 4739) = -0.45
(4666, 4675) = 0.27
